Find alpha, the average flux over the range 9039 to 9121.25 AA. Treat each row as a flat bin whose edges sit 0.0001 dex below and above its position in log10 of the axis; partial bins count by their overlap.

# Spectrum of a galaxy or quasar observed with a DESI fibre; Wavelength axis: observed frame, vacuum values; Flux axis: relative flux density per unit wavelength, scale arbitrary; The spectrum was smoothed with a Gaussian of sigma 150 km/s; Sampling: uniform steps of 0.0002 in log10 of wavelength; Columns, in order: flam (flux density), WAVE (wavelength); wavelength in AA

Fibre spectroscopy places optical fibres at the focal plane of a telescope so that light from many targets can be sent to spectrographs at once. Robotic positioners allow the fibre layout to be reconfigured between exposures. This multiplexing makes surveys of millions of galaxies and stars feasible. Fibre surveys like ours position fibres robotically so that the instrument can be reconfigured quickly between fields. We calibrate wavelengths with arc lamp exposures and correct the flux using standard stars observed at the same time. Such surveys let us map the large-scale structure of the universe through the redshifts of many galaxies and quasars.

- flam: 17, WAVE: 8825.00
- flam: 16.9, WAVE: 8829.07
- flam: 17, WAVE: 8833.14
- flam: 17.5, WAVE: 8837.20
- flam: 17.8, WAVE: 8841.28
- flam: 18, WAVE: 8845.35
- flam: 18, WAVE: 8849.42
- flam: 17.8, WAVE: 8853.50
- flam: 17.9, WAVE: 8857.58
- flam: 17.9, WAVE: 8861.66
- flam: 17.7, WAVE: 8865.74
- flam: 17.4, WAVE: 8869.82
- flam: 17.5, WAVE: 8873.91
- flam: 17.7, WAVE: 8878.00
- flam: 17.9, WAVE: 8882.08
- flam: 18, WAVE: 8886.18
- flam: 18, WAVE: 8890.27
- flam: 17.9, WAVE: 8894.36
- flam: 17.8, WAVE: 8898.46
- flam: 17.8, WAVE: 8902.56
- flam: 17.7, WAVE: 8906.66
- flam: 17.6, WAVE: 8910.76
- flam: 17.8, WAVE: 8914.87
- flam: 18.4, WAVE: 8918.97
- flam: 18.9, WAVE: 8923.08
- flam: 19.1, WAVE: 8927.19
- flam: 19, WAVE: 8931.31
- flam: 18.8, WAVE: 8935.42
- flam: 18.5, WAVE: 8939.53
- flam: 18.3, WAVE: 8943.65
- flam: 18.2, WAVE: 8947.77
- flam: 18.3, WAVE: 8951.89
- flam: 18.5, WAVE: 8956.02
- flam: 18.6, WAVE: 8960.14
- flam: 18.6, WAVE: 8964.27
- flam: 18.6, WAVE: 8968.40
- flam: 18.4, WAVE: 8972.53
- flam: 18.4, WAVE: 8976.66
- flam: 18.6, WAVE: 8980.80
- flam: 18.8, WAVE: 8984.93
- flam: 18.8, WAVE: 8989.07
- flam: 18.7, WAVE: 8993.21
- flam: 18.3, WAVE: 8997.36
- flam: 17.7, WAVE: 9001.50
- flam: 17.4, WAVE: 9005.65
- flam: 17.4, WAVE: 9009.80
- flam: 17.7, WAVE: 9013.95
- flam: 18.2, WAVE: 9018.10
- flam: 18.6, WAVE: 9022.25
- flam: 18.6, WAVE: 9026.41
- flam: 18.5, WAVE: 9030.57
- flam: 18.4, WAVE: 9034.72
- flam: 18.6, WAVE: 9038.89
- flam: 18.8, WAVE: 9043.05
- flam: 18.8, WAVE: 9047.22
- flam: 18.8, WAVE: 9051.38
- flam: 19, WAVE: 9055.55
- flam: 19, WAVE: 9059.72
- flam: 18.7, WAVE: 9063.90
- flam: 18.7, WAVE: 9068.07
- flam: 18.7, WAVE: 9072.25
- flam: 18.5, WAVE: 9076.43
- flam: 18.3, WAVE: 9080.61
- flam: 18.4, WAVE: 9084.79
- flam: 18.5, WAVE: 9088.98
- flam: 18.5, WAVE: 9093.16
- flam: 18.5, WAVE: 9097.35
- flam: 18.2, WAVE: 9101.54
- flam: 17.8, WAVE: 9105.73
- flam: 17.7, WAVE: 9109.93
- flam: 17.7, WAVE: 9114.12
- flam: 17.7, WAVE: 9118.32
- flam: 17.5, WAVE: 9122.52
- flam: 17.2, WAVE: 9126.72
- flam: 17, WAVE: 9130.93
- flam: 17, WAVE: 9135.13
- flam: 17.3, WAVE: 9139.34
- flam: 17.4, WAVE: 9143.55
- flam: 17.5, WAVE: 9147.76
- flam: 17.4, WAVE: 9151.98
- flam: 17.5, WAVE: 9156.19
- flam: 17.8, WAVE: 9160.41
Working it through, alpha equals 18.4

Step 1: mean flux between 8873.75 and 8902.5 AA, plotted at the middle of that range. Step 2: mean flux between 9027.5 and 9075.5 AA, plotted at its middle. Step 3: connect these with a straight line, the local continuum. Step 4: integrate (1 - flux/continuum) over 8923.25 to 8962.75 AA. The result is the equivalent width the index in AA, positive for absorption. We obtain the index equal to -1.0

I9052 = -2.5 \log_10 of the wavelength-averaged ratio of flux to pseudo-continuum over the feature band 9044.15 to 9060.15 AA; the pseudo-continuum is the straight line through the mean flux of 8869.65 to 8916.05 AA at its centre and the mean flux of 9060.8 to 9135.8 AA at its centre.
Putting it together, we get -0.05 mag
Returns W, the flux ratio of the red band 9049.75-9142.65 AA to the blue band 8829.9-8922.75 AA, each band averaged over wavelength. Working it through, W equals 1.02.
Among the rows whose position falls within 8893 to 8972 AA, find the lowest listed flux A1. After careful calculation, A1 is 17.6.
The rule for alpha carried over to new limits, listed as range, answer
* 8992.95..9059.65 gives 18.4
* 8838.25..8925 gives 17.9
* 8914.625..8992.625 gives 18.6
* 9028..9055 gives 18.7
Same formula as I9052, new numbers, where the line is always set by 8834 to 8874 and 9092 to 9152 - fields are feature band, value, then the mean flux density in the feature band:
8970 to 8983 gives -0.05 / 18.5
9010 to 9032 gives -0.03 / 18.2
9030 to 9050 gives -0.06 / 18.6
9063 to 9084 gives -0.06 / 18.6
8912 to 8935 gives -0.05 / 18.6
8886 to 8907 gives -0.01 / 17.9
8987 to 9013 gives -0.02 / 18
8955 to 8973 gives -0.05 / 18.6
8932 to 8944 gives -0.06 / 18.6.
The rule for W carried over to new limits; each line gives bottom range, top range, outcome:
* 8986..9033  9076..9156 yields 0.98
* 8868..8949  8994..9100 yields 1.02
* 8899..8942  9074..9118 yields 0.99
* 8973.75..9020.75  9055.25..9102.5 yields 1.02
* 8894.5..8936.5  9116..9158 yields 0.95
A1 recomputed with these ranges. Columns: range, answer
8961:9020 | 17.4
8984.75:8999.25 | 18.3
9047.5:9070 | 18.7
